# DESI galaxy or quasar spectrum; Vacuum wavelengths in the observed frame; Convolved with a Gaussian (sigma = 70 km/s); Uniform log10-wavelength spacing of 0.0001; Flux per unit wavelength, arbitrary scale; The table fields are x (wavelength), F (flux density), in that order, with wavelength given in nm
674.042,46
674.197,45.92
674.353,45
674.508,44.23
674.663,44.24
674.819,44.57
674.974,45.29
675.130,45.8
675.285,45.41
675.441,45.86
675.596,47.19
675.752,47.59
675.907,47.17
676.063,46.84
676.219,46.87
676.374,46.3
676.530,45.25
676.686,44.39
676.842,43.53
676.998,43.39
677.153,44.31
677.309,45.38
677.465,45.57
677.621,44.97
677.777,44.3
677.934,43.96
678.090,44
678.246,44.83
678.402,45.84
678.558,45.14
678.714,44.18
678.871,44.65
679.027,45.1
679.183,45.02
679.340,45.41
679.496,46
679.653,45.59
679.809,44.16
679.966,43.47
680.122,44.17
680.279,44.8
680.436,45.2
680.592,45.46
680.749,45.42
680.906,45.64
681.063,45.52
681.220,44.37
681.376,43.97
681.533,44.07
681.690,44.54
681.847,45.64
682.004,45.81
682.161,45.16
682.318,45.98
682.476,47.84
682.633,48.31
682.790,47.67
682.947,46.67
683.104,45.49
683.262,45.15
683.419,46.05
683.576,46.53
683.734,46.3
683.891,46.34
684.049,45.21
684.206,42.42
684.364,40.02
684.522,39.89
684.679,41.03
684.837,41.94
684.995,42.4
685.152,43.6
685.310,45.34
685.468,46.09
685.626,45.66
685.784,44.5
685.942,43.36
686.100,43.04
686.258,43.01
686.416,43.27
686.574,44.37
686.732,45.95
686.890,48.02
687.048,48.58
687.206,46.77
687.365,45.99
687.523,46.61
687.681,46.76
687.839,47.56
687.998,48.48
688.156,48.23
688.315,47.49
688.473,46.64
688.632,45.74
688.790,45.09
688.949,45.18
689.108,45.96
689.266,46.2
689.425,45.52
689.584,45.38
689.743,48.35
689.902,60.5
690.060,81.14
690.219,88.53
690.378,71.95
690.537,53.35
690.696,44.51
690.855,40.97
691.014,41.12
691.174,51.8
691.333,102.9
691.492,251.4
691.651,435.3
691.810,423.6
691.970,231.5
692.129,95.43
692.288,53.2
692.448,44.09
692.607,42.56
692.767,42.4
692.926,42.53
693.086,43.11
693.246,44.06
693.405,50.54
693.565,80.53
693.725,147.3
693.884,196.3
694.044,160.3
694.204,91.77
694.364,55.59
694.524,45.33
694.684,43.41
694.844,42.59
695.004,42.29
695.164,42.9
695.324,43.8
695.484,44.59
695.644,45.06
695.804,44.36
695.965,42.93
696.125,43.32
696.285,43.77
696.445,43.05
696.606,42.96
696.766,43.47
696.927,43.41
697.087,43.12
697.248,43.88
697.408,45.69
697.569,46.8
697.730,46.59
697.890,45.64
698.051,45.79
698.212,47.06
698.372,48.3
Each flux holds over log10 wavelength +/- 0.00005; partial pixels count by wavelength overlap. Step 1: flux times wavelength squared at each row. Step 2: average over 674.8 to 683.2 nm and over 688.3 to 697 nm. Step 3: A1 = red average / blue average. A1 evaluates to 1.8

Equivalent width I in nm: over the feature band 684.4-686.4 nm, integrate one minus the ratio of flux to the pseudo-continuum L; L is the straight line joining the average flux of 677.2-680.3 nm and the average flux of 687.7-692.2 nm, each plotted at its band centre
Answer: 0.84 nm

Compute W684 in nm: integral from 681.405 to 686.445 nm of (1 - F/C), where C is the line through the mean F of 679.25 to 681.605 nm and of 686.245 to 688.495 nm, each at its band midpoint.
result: 0.12 nm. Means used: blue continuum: 44.9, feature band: 44.6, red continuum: 46.6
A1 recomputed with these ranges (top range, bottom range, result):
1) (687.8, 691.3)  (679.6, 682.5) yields 1.20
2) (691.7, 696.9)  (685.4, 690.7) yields 1.63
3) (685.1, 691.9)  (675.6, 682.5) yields 1.67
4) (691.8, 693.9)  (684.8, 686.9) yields 2.23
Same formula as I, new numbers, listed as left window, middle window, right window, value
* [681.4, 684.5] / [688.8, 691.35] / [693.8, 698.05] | -0.202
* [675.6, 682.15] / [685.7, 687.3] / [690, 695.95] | 0.592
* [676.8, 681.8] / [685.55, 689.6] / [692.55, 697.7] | 0.470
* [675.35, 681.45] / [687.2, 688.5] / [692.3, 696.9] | 0.162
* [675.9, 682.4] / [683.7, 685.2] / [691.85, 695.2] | 0.408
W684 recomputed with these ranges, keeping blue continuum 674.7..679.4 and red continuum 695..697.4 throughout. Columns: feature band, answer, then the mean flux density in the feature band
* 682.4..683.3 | -0.043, 46.9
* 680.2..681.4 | -0.004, 45.1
